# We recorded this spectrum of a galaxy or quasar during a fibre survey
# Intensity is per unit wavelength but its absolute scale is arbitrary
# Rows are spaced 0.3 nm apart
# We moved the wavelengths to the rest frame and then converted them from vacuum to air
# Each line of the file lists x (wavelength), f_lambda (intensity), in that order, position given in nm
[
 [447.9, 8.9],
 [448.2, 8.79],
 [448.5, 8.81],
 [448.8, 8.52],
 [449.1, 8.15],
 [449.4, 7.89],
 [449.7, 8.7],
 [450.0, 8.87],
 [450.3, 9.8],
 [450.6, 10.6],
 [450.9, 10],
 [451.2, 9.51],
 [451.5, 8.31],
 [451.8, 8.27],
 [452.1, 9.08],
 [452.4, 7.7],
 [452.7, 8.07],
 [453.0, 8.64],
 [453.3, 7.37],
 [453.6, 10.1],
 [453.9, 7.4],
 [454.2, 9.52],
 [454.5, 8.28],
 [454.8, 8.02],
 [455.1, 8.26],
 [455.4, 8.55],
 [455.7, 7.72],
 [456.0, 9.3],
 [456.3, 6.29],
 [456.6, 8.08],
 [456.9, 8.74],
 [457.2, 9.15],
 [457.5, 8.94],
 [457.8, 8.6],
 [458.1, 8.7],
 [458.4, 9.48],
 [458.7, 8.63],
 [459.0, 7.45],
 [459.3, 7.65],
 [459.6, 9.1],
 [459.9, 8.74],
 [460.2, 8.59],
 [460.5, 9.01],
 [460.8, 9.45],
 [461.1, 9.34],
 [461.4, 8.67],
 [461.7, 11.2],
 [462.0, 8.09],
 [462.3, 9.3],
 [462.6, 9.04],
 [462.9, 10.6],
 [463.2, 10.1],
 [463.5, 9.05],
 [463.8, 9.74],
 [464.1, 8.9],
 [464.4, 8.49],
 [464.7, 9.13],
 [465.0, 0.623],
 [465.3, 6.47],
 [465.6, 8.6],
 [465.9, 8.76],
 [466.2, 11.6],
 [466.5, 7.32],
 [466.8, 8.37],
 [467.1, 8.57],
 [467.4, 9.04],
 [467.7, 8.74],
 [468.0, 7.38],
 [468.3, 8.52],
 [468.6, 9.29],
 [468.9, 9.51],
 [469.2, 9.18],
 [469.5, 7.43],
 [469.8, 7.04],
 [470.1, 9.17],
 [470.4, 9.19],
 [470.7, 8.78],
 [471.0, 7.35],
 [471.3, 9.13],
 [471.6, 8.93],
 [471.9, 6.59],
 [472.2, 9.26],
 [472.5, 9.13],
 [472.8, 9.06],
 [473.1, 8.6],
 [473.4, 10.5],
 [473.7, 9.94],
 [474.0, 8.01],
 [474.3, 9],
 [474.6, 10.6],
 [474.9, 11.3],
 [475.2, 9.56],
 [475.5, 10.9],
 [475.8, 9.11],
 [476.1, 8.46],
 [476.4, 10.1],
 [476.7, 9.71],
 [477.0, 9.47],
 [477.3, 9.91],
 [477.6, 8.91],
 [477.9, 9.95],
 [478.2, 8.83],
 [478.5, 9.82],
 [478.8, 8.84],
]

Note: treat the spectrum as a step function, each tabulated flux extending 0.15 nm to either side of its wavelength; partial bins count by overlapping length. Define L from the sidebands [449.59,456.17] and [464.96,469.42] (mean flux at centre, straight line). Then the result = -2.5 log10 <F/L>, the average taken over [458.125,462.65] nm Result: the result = -0.05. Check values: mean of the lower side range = 8.72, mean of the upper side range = 8.31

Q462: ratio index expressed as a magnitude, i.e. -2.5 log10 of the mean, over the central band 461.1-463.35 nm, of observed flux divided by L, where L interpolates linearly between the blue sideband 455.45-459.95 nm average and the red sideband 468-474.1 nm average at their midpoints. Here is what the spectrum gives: -0.12 mag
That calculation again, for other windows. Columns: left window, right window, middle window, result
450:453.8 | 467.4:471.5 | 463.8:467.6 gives 0.072 mag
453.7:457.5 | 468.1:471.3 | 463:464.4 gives -0.113 mag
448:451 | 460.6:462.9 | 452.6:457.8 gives 0.097 mag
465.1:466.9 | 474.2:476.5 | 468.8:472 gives 0.080 mag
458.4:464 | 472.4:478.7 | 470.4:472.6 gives 0.115 mag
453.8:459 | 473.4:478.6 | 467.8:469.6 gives 0.074 mag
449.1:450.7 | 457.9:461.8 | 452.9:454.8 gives 0.058 mag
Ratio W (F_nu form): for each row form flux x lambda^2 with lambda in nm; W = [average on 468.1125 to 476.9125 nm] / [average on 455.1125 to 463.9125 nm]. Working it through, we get 1.08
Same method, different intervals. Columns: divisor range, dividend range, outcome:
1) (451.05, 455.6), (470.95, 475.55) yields 1.19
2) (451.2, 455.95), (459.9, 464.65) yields 1.15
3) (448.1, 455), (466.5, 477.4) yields 1.13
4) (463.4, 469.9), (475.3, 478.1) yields 1.21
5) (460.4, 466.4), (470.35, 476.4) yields 1.09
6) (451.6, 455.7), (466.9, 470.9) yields 1.09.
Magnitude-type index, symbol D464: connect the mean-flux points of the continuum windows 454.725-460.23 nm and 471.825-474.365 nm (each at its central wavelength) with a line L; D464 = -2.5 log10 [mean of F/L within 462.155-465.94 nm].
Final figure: 0.04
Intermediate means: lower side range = 8.42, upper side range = 8.96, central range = 8.36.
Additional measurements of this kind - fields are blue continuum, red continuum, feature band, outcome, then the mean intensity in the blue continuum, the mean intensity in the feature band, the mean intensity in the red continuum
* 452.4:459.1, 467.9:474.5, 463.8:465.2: 0.21 mag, 8.41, 7.09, 8.71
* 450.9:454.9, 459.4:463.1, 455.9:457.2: 0.09 mag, 8.54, 8.18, 9.25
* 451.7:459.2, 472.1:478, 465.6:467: 0.01 mag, 8.41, 8.95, 9.57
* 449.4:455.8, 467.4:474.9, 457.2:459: -0.01 mag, 8.69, 8.77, 8.82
